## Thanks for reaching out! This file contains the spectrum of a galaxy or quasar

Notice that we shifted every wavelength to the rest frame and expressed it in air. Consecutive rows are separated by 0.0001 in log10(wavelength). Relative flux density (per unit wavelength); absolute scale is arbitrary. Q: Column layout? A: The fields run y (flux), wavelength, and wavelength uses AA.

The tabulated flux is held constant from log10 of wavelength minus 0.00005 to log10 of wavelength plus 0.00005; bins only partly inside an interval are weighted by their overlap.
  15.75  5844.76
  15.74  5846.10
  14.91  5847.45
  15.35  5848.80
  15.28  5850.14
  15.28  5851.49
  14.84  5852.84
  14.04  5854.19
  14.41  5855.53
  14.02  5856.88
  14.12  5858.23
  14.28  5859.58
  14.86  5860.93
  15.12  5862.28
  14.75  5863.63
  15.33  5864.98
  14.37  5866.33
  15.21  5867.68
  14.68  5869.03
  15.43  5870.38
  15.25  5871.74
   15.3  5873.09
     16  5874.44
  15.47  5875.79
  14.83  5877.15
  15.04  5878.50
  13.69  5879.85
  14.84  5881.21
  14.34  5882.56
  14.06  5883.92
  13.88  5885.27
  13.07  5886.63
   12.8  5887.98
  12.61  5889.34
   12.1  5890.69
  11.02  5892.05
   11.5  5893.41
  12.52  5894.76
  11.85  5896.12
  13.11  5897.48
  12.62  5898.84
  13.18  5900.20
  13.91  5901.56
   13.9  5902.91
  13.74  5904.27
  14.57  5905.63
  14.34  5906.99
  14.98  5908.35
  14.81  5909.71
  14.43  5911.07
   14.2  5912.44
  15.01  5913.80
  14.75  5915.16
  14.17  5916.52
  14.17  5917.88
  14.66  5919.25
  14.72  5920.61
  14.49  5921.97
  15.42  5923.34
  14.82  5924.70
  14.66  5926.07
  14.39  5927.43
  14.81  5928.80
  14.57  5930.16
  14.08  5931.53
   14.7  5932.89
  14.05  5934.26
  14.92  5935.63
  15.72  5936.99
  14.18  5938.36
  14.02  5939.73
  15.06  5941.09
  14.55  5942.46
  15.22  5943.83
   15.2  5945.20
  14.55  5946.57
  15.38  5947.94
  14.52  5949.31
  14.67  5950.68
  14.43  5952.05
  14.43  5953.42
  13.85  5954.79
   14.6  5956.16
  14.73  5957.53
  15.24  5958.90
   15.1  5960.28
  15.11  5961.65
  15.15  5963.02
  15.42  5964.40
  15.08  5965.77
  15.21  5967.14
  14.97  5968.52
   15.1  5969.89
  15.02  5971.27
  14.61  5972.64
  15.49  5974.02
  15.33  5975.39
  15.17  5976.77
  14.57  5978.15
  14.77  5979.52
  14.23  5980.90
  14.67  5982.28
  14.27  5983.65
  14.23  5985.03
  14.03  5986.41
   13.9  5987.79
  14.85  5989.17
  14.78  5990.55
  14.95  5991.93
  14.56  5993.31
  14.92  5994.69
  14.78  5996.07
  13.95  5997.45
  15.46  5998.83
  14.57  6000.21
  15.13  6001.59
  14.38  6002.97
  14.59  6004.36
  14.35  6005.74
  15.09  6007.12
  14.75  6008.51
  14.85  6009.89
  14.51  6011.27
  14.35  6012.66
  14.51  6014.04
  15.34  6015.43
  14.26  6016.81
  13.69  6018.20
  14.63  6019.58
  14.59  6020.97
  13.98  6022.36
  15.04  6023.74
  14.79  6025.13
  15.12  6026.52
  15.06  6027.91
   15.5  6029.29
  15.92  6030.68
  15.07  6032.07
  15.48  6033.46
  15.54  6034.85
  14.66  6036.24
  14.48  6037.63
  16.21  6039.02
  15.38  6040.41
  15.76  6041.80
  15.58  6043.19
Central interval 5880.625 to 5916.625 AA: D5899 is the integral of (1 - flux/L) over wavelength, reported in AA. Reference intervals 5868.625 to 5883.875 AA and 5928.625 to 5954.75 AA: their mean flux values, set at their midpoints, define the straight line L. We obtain 3.1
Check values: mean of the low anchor 14.9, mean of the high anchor 14.7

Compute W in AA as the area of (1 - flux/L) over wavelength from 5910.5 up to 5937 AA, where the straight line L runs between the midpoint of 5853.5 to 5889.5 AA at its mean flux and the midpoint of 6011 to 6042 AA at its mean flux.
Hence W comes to 0.1 AA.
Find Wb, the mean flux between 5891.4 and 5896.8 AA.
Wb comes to 11.7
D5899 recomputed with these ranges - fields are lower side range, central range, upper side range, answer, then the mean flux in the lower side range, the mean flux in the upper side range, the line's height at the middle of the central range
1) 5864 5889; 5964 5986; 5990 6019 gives -0.3 AA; 14.6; 14.7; 14.6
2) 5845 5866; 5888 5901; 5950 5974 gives 2.2 AA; 14.8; 14.9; 14.9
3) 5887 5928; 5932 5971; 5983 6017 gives -1.8 AA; 13.8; 14.6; 14.2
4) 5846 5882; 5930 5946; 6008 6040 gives 0.2 AA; 14.9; 14.9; 14.9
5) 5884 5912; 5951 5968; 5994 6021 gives -1.0 AA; 13.3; 14.6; 14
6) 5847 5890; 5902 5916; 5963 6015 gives 0.2 AA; 14.6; 14.7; 14.7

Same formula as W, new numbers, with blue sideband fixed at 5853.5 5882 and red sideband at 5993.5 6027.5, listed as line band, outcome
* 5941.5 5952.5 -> -0.1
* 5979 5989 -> 0.2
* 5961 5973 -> -0.3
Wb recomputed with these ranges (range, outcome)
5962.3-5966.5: 15.2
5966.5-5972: 15.1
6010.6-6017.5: 14.6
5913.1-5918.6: 14.5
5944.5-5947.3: 14.9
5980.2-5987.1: 14.3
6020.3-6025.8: 14.6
